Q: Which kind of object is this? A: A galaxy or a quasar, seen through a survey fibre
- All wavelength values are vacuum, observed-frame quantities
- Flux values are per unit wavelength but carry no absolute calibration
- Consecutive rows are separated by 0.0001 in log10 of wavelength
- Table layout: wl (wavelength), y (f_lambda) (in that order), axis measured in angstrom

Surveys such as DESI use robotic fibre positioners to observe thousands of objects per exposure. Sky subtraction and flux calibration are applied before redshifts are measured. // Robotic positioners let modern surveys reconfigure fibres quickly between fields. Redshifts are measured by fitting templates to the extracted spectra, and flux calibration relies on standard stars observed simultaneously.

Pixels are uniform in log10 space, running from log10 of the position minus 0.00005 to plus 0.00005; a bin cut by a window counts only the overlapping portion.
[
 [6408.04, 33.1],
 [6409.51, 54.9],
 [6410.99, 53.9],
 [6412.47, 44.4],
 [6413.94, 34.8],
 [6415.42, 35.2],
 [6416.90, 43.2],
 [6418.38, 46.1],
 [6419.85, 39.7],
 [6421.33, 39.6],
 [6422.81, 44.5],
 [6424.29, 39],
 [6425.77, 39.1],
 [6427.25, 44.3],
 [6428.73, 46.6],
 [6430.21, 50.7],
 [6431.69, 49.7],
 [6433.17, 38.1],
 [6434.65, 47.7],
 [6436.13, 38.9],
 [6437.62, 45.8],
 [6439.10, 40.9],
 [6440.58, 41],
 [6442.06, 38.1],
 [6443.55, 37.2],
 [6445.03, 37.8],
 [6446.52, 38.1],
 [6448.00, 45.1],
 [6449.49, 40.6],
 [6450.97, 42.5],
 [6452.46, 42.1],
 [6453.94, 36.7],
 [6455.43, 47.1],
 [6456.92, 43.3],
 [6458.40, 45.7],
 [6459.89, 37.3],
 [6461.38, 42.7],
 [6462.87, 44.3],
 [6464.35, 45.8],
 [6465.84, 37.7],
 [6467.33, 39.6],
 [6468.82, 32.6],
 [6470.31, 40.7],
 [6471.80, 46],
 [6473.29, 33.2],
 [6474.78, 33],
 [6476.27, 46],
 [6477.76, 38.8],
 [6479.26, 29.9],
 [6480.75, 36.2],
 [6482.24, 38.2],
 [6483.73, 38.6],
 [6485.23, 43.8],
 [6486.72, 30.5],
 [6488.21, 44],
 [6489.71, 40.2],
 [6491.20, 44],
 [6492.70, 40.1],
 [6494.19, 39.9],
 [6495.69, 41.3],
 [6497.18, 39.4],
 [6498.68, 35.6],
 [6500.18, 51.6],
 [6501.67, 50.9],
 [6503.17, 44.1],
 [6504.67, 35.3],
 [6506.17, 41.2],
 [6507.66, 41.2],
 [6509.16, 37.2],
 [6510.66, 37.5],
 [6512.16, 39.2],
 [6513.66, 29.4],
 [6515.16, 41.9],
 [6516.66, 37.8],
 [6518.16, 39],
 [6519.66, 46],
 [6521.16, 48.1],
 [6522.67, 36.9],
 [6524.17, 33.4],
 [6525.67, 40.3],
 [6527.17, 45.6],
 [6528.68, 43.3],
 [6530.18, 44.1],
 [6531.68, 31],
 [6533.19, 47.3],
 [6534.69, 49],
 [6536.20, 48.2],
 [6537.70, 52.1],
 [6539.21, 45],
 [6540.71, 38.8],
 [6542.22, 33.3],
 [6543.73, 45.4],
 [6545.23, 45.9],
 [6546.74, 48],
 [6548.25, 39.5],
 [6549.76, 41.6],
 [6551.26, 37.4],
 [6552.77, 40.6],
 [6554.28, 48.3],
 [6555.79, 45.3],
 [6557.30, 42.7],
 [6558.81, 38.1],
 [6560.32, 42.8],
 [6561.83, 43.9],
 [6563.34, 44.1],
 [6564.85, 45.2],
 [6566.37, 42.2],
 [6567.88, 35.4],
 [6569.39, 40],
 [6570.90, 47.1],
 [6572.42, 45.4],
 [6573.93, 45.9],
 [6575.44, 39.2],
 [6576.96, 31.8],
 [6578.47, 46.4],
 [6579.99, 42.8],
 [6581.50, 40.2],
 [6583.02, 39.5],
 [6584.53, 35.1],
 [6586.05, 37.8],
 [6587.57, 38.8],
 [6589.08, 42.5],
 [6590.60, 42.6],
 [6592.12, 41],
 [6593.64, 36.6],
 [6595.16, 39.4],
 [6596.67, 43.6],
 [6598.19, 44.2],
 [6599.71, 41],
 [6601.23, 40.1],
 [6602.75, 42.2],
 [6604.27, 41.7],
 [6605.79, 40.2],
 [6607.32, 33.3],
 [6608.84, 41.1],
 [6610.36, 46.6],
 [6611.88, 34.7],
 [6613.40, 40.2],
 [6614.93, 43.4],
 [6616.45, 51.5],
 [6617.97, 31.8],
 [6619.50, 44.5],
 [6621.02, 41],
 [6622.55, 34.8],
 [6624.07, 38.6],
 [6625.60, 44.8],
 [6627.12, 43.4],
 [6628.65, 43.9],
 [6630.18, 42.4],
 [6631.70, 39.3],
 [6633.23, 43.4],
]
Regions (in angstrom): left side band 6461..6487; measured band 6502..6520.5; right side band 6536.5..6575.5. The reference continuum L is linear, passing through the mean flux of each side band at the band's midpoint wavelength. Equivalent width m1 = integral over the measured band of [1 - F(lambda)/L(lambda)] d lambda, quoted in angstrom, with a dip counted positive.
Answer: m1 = 0.6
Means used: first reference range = 38.8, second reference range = 43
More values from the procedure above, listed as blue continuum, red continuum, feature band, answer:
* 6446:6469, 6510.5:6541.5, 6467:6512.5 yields 2.1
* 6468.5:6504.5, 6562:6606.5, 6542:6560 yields -0.8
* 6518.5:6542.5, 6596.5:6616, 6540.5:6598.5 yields 0.5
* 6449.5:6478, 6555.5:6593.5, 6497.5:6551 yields -0.9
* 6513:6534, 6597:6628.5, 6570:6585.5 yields -0.2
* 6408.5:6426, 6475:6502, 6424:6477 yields 0.1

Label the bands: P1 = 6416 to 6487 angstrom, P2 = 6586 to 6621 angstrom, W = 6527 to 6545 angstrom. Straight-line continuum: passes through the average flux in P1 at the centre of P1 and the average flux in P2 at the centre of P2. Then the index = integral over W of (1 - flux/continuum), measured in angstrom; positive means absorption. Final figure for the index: -1.2 angstrom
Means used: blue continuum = 41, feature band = 43.6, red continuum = 40.9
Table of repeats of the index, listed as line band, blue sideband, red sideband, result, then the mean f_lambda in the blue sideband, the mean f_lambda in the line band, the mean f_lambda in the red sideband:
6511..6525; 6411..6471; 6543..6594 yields 0.9 angstrom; 41.8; 39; 41.8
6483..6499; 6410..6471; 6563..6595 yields 0.6 angstrom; 42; 39.9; 40.9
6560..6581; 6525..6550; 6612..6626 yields 0.1 angstrom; 43.5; 42.3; 40.8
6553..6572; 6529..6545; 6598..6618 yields -0.1 angstrom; 43.5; 42.9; 41.1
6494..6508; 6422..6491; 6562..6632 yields -0.4 angstrom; 40.9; 42.2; 41.1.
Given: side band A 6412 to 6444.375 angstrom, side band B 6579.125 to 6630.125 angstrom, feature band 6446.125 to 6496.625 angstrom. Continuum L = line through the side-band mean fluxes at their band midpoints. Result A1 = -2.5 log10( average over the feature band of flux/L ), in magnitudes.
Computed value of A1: 0.04 mag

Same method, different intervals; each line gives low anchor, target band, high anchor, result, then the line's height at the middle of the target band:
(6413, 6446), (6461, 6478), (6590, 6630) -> 0.041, 41.6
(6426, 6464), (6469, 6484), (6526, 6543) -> 0.133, 42.8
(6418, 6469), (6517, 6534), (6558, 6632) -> 0.005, 41.5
